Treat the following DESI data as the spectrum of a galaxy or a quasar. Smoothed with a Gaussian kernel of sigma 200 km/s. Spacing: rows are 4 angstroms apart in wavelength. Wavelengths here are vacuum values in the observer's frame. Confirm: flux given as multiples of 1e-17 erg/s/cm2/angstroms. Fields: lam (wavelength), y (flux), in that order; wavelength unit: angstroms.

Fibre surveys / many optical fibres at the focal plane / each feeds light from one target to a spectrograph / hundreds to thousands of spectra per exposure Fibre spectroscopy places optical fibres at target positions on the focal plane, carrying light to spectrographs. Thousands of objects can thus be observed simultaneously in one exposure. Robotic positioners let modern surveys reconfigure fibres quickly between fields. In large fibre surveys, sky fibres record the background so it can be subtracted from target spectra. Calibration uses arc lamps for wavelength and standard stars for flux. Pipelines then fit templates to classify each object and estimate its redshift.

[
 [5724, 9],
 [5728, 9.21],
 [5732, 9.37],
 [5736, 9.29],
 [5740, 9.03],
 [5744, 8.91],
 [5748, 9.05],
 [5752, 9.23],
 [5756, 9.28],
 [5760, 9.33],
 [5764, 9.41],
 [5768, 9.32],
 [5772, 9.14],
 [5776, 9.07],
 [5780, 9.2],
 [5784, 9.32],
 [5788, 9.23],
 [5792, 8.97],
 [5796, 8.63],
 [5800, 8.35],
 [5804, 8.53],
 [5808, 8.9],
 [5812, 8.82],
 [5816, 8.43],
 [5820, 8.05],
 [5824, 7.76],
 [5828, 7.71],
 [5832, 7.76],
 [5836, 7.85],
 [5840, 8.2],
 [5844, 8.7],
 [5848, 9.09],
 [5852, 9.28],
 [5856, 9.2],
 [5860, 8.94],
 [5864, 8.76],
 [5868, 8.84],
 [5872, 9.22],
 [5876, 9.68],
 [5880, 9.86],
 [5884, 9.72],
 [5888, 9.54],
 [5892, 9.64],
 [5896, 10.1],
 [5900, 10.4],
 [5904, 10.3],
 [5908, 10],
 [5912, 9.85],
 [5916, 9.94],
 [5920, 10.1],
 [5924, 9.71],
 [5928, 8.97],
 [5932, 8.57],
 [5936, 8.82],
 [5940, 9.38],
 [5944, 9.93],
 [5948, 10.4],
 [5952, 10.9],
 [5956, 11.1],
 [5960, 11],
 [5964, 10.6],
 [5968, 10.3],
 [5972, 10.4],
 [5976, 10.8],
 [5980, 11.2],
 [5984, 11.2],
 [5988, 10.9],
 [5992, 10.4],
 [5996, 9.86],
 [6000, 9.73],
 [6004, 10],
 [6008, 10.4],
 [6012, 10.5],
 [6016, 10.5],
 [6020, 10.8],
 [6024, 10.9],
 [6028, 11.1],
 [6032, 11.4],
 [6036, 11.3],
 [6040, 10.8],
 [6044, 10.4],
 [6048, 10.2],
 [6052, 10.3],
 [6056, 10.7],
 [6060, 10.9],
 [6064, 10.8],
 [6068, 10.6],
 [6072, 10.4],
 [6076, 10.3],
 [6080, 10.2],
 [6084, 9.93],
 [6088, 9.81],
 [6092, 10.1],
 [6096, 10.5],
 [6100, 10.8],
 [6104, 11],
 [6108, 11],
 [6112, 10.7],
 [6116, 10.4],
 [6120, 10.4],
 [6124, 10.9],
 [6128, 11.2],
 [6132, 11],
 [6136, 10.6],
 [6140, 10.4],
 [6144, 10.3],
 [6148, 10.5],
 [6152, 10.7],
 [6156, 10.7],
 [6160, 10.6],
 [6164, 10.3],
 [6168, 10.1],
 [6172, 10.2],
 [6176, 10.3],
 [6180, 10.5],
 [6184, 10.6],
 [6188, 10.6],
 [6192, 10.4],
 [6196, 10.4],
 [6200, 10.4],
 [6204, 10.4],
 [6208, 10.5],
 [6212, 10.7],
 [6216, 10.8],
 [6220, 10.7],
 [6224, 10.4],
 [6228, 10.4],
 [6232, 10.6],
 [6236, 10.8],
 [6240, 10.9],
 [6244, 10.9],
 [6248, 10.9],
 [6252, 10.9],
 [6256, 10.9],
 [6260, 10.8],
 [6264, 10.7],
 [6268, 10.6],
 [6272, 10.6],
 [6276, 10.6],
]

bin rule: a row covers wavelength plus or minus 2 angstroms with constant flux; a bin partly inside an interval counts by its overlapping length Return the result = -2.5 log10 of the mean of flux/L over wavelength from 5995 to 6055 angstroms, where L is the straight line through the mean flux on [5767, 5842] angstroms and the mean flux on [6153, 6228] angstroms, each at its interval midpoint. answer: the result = -0.096 mag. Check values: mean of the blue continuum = 8.58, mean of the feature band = 10.6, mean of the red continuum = 10.5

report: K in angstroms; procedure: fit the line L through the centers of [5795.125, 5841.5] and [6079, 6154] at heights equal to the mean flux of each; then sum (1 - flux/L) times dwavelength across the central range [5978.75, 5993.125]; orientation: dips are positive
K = -2.1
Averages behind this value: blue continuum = 8.24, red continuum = 10.6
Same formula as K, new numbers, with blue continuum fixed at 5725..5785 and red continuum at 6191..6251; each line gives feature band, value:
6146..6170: -0.12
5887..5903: -0.56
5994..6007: 0.06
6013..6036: -2.13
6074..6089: 0.18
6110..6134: -1.04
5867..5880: 0.26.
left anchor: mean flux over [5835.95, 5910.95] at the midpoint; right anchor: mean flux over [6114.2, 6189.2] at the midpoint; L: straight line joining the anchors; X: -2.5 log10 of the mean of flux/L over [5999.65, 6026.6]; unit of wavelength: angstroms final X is -0.053 mag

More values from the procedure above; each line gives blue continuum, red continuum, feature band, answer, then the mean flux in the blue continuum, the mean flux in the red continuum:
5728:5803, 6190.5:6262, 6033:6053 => -0.06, 9.11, 10.7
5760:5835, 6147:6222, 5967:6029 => -0.10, 8.71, 10.5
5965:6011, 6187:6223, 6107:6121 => -0.01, 10.5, 10.5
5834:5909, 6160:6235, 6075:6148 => -0.04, 9.32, 10.5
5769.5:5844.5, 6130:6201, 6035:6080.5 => -0.07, 8.56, 10.5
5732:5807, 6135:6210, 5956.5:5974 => -0.09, 9.08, 10.4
